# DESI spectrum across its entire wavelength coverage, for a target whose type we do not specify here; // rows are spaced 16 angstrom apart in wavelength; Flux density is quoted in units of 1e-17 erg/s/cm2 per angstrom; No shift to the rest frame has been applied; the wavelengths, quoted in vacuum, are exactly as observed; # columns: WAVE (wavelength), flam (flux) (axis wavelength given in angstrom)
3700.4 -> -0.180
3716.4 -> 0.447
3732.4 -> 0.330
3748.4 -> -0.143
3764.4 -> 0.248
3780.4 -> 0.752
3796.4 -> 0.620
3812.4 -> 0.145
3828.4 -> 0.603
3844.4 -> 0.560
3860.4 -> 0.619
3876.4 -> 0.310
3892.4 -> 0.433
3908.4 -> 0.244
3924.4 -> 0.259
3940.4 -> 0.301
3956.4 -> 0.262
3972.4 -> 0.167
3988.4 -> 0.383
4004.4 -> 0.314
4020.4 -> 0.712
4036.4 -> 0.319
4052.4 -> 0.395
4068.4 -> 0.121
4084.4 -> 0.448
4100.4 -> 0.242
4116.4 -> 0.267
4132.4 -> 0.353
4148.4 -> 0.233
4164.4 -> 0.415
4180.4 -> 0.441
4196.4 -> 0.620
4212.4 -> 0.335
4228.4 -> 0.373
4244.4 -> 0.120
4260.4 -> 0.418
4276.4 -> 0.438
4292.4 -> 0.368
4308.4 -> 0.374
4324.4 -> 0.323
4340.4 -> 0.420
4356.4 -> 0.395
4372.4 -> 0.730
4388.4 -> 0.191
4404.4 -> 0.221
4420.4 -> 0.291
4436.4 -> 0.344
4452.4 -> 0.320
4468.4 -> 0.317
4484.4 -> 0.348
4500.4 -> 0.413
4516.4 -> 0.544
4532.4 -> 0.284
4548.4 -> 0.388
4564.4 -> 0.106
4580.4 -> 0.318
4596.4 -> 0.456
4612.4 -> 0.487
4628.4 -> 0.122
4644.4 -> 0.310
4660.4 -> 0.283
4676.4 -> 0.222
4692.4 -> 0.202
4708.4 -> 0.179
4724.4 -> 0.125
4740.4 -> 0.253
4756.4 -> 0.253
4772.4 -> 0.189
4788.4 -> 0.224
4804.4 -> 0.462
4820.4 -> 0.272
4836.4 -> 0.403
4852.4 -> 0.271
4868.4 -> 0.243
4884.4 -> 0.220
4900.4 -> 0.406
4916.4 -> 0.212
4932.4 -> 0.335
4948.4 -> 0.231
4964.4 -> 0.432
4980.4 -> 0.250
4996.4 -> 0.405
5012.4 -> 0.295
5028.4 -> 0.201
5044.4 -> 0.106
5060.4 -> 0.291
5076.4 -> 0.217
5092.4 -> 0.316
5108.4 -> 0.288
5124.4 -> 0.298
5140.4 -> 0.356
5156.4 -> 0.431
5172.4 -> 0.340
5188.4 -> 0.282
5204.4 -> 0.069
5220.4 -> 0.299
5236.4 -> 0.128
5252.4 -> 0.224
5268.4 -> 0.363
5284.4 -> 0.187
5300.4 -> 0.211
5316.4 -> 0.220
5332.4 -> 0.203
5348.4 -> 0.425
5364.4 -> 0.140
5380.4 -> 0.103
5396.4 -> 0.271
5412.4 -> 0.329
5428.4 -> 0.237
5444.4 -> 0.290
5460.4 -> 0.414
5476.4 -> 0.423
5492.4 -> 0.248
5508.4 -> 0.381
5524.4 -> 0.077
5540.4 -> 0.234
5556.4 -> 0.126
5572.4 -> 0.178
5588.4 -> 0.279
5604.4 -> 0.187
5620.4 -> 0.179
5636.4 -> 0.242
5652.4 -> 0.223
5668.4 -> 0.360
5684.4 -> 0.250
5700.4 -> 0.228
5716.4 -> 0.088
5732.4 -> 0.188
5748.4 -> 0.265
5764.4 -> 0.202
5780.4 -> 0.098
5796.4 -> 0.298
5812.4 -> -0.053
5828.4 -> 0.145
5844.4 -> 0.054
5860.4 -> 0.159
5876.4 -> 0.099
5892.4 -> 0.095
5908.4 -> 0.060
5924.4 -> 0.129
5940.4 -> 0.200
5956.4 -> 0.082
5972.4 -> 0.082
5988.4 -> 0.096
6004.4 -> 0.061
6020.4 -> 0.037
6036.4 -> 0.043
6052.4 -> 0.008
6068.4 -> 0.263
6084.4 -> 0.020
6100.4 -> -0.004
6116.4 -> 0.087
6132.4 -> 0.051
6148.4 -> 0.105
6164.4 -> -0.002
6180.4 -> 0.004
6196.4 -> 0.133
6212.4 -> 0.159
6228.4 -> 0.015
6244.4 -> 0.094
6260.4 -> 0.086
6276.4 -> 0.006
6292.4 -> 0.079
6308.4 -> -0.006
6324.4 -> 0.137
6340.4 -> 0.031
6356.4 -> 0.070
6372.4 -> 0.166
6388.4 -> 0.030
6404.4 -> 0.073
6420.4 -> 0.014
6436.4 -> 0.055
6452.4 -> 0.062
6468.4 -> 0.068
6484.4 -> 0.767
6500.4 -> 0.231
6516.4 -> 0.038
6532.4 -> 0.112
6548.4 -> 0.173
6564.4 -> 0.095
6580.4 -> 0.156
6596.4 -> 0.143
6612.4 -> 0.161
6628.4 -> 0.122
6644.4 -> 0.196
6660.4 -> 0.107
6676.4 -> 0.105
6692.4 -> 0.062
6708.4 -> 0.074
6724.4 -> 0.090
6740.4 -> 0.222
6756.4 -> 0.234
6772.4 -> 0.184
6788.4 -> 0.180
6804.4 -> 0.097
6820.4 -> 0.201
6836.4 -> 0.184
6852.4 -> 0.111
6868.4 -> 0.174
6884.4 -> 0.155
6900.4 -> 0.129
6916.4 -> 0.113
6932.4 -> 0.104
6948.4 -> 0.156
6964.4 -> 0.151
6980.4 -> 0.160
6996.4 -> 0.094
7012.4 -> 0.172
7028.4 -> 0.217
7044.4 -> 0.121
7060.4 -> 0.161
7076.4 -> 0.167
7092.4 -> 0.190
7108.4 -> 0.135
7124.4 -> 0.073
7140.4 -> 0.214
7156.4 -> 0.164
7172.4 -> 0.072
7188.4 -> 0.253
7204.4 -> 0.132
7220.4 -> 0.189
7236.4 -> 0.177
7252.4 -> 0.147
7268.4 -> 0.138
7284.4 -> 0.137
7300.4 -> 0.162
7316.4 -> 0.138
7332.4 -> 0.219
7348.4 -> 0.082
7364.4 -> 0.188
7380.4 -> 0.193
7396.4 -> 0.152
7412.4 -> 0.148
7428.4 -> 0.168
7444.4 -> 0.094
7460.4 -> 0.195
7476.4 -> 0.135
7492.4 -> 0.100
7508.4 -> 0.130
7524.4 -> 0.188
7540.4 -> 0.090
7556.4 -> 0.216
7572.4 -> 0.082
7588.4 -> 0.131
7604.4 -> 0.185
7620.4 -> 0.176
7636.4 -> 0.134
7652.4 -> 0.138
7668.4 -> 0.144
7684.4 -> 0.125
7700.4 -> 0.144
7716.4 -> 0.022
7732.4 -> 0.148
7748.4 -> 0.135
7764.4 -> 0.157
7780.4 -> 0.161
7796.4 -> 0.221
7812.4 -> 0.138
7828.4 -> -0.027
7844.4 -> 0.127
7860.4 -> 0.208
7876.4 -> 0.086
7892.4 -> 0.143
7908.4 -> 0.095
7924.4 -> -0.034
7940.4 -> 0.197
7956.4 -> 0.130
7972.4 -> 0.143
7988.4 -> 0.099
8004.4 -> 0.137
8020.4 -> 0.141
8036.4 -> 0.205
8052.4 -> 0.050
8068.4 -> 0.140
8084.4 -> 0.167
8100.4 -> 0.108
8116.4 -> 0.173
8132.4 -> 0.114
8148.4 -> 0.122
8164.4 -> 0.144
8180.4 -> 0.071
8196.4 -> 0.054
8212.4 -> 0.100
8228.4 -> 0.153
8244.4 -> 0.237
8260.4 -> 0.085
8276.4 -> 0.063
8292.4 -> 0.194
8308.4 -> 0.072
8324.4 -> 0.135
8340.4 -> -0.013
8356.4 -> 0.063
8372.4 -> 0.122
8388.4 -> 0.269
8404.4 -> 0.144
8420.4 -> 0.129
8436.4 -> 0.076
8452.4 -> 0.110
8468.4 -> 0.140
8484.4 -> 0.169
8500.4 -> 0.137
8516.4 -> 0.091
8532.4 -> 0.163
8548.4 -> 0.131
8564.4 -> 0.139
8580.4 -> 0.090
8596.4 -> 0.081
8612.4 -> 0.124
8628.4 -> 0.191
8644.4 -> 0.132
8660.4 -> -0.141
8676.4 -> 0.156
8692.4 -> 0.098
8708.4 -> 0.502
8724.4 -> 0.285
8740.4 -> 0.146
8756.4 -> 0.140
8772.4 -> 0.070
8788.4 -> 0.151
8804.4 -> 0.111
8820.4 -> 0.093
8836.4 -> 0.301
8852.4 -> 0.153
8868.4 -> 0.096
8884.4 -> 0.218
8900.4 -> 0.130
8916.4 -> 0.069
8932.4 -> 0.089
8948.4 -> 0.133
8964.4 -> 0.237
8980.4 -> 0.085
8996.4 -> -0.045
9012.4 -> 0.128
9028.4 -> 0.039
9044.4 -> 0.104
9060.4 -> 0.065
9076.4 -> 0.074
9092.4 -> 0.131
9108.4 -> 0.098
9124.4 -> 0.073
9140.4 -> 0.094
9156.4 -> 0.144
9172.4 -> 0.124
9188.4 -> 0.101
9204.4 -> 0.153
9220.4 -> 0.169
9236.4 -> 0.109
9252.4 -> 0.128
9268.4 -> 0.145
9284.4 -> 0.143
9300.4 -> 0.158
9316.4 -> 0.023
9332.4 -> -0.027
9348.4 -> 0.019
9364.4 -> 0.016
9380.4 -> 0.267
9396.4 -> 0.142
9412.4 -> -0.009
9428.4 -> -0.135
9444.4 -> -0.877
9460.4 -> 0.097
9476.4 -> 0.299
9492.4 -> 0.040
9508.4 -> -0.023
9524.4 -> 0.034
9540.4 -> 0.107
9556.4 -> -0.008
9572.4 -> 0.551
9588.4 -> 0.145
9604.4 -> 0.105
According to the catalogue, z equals 0.74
